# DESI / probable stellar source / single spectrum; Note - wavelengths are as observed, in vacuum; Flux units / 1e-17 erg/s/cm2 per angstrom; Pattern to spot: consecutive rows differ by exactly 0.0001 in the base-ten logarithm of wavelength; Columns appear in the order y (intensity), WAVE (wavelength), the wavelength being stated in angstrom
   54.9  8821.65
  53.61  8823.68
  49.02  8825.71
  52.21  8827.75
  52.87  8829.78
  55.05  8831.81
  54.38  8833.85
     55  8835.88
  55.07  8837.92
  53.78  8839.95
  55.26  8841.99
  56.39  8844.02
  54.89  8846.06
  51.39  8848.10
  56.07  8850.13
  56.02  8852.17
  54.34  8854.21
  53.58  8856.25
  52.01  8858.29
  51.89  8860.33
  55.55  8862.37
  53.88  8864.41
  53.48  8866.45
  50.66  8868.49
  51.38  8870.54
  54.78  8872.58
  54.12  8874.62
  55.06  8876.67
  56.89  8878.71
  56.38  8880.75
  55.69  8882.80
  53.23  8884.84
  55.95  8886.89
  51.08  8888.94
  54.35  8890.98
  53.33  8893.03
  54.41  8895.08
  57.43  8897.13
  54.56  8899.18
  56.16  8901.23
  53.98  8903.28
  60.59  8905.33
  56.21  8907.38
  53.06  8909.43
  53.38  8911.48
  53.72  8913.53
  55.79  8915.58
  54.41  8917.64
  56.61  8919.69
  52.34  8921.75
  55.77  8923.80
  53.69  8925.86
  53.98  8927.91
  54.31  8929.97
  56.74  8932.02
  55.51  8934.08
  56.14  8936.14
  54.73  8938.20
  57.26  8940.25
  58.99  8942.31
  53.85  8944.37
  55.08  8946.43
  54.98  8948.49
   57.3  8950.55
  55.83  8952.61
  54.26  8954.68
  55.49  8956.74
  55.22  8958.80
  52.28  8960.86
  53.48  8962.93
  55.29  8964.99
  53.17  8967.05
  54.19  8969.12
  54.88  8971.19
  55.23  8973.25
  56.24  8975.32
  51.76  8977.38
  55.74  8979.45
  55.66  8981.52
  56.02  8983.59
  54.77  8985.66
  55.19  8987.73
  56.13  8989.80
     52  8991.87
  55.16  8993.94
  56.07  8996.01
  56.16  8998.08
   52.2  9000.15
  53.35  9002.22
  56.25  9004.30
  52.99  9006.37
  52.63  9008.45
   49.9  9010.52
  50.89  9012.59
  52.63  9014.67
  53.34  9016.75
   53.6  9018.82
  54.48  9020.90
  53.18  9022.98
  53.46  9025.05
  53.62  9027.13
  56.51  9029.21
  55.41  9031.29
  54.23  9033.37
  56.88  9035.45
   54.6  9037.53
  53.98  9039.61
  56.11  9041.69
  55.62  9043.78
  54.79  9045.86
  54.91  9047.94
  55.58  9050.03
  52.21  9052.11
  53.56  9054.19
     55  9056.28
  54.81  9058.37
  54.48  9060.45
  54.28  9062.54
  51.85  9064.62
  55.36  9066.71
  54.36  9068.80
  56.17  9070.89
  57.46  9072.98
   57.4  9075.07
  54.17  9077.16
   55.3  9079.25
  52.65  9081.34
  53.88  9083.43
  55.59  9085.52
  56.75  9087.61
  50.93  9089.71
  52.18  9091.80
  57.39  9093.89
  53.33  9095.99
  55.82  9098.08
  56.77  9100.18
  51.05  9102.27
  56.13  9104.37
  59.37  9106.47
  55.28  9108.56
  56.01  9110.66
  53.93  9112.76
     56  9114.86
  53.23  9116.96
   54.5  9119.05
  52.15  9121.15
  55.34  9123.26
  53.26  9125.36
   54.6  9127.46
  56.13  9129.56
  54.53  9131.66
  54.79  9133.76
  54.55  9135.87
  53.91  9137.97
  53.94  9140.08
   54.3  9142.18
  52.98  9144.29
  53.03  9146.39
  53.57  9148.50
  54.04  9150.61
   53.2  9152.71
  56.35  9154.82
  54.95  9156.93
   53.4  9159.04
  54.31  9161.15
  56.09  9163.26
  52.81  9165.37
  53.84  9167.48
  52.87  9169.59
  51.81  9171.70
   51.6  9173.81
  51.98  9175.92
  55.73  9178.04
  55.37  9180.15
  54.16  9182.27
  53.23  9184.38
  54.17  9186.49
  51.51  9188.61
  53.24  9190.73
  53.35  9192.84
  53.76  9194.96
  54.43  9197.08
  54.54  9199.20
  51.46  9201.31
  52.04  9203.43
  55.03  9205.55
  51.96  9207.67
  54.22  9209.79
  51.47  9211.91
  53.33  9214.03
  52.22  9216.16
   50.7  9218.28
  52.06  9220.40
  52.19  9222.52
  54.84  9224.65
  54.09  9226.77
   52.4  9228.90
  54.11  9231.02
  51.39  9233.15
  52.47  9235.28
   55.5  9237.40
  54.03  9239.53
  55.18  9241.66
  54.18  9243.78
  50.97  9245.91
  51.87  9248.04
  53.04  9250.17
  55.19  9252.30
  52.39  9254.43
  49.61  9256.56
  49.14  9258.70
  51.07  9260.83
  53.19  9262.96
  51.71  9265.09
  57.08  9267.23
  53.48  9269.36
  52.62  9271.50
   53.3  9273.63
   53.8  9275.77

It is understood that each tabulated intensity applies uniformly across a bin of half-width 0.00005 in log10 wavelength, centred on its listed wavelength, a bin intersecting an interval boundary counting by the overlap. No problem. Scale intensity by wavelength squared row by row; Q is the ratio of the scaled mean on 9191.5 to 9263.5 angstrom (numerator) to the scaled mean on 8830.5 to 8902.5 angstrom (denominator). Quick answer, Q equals 1.1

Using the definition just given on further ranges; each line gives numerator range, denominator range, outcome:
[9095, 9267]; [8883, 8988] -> 1.03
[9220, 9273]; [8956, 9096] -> 1.02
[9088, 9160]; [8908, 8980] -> 1.03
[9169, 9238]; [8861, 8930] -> 1.04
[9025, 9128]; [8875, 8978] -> 1.03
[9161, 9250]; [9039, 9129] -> 1.00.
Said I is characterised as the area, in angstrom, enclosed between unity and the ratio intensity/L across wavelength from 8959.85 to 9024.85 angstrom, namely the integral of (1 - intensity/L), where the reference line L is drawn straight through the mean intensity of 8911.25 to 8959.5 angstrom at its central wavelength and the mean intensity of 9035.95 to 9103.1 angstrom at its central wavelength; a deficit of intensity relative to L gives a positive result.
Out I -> 1.2 angstrom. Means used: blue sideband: 55.3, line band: 54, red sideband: 54.7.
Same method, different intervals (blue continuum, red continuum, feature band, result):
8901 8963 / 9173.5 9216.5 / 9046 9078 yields -0.30 angstrom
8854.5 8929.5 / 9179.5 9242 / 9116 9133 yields -0.21 angstrom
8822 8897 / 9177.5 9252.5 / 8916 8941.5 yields -0.61 angstrom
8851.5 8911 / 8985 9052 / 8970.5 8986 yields -0.21 angstrom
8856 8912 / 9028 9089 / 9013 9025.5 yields 0.34 angstrom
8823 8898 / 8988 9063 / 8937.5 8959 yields -0.64 angstrom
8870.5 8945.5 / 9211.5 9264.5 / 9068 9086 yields -0.46 angstrom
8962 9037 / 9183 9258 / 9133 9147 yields -0.12 angstrom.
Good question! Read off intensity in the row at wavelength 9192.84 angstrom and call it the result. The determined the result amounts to 53.35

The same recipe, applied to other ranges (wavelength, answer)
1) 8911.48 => 53.38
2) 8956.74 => 55.49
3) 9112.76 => 53.93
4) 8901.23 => 56.16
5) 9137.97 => 53.91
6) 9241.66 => 55.18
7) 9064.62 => 51.85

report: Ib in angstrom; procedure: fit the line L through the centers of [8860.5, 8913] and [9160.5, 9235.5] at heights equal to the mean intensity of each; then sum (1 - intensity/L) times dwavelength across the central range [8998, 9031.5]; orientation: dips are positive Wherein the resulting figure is 0.3 angstrom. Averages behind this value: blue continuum 54.6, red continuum 53.2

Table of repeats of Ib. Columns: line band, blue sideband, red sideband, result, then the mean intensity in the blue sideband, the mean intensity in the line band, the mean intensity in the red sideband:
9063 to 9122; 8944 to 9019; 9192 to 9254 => -1.1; 54.3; 54.8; 53.2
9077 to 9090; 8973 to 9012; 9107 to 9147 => 0.0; 54.3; 54.4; 54.4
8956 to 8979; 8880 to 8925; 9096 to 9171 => 0.2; 54.9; 54.3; 54.5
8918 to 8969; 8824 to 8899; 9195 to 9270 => -1.2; 54.1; 55.1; 52.9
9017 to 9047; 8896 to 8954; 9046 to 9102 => 0.1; 55.4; 54.7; 54.7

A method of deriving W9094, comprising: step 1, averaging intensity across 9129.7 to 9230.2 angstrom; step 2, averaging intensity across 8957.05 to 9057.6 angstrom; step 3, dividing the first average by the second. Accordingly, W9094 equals 1.0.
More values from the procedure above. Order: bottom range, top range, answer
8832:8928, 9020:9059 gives 1.00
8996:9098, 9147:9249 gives 0.98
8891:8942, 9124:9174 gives 0.98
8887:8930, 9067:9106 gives 1.00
